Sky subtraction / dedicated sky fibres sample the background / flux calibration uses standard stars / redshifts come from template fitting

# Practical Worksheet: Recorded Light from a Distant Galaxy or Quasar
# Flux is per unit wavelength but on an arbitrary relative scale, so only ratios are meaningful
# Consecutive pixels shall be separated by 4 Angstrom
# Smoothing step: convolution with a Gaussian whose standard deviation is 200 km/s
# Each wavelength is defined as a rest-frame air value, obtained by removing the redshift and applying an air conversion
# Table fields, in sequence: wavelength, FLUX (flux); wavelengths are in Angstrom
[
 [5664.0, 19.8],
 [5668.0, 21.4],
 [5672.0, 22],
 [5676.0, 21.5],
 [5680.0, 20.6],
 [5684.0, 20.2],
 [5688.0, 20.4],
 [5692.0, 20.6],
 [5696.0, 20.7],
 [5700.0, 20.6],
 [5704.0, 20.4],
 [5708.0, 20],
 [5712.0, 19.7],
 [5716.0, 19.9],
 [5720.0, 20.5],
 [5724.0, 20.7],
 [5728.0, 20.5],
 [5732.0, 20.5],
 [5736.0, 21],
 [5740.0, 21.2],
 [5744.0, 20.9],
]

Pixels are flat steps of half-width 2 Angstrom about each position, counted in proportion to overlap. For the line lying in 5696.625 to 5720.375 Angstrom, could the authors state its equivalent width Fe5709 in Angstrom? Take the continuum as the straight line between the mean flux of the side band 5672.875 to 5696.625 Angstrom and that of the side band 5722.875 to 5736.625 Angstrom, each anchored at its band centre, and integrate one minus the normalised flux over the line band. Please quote 0.6 Angstrom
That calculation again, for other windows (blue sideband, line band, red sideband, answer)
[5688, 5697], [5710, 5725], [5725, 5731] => 0.3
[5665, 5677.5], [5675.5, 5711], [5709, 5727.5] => 0.7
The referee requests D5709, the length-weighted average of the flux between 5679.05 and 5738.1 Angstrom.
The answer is 20.4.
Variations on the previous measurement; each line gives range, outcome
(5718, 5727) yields 20.6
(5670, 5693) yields 20.9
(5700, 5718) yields 20.1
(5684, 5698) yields 20.5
